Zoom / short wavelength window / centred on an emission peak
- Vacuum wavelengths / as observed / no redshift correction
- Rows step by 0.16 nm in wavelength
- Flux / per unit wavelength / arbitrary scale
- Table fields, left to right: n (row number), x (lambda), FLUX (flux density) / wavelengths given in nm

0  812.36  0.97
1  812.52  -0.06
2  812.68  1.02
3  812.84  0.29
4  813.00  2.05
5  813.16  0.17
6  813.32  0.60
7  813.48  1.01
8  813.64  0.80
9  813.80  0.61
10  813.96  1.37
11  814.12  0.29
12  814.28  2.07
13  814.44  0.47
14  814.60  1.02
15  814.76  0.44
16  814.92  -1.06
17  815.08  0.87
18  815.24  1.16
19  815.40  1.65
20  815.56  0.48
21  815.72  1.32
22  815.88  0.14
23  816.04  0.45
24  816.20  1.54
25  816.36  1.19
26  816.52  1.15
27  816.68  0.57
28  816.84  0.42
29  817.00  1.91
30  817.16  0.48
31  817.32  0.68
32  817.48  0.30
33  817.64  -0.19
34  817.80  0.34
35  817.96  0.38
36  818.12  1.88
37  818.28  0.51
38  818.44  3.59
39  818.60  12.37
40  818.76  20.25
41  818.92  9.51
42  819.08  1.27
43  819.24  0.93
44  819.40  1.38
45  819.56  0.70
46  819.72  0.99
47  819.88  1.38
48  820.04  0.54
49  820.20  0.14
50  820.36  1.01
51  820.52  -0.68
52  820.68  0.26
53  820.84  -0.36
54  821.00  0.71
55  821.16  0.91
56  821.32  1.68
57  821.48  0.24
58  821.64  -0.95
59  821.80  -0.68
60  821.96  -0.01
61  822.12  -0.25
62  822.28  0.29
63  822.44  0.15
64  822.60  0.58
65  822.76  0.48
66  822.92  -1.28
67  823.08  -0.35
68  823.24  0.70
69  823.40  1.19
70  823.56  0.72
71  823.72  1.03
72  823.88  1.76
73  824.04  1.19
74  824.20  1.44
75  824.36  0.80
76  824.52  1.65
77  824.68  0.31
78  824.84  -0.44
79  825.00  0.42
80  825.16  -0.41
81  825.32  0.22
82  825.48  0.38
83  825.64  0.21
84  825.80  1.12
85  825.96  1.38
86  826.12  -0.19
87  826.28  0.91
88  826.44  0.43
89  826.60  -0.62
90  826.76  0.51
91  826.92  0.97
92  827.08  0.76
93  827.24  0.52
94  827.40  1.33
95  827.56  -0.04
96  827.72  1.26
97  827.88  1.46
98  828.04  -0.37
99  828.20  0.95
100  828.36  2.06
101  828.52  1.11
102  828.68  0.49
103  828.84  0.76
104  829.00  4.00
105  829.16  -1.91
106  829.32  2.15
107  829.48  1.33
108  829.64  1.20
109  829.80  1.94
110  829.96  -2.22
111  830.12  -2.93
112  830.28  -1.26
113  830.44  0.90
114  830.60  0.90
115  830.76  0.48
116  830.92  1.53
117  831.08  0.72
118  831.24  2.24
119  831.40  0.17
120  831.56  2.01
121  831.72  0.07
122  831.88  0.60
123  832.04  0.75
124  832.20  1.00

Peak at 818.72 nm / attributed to H-alpha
